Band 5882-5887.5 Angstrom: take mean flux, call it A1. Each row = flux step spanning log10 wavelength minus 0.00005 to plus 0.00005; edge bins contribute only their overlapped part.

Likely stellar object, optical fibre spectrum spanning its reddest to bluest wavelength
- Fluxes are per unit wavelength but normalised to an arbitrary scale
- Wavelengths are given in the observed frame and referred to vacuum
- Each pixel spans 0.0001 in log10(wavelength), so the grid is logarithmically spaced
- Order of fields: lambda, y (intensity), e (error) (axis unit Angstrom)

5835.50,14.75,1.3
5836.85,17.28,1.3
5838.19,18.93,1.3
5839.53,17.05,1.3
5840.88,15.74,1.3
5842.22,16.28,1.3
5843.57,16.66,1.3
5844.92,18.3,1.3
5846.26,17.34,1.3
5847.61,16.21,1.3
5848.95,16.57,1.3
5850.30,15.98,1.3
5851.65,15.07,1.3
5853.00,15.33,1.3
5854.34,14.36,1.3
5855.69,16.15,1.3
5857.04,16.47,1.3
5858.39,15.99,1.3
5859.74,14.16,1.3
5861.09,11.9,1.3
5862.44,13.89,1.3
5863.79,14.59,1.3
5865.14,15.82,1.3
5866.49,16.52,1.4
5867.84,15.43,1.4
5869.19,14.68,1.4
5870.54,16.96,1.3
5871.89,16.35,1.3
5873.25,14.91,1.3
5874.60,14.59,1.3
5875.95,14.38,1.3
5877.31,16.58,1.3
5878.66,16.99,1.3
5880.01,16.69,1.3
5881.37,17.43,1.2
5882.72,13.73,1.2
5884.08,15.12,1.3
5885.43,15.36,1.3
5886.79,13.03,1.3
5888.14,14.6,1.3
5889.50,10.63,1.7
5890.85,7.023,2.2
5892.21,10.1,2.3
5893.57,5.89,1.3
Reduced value 14.4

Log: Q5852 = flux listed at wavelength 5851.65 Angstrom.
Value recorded 15.07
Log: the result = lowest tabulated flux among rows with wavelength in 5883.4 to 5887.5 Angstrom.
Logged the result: 13.03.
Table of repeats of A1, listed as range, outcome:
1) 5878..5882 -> 17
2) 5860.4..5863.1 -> 12.9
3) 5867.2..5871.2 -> 15.7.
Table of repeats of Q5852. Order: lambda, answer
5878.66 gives 16.99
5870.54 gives 16.96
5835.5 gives 14.75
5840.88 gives 15.74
